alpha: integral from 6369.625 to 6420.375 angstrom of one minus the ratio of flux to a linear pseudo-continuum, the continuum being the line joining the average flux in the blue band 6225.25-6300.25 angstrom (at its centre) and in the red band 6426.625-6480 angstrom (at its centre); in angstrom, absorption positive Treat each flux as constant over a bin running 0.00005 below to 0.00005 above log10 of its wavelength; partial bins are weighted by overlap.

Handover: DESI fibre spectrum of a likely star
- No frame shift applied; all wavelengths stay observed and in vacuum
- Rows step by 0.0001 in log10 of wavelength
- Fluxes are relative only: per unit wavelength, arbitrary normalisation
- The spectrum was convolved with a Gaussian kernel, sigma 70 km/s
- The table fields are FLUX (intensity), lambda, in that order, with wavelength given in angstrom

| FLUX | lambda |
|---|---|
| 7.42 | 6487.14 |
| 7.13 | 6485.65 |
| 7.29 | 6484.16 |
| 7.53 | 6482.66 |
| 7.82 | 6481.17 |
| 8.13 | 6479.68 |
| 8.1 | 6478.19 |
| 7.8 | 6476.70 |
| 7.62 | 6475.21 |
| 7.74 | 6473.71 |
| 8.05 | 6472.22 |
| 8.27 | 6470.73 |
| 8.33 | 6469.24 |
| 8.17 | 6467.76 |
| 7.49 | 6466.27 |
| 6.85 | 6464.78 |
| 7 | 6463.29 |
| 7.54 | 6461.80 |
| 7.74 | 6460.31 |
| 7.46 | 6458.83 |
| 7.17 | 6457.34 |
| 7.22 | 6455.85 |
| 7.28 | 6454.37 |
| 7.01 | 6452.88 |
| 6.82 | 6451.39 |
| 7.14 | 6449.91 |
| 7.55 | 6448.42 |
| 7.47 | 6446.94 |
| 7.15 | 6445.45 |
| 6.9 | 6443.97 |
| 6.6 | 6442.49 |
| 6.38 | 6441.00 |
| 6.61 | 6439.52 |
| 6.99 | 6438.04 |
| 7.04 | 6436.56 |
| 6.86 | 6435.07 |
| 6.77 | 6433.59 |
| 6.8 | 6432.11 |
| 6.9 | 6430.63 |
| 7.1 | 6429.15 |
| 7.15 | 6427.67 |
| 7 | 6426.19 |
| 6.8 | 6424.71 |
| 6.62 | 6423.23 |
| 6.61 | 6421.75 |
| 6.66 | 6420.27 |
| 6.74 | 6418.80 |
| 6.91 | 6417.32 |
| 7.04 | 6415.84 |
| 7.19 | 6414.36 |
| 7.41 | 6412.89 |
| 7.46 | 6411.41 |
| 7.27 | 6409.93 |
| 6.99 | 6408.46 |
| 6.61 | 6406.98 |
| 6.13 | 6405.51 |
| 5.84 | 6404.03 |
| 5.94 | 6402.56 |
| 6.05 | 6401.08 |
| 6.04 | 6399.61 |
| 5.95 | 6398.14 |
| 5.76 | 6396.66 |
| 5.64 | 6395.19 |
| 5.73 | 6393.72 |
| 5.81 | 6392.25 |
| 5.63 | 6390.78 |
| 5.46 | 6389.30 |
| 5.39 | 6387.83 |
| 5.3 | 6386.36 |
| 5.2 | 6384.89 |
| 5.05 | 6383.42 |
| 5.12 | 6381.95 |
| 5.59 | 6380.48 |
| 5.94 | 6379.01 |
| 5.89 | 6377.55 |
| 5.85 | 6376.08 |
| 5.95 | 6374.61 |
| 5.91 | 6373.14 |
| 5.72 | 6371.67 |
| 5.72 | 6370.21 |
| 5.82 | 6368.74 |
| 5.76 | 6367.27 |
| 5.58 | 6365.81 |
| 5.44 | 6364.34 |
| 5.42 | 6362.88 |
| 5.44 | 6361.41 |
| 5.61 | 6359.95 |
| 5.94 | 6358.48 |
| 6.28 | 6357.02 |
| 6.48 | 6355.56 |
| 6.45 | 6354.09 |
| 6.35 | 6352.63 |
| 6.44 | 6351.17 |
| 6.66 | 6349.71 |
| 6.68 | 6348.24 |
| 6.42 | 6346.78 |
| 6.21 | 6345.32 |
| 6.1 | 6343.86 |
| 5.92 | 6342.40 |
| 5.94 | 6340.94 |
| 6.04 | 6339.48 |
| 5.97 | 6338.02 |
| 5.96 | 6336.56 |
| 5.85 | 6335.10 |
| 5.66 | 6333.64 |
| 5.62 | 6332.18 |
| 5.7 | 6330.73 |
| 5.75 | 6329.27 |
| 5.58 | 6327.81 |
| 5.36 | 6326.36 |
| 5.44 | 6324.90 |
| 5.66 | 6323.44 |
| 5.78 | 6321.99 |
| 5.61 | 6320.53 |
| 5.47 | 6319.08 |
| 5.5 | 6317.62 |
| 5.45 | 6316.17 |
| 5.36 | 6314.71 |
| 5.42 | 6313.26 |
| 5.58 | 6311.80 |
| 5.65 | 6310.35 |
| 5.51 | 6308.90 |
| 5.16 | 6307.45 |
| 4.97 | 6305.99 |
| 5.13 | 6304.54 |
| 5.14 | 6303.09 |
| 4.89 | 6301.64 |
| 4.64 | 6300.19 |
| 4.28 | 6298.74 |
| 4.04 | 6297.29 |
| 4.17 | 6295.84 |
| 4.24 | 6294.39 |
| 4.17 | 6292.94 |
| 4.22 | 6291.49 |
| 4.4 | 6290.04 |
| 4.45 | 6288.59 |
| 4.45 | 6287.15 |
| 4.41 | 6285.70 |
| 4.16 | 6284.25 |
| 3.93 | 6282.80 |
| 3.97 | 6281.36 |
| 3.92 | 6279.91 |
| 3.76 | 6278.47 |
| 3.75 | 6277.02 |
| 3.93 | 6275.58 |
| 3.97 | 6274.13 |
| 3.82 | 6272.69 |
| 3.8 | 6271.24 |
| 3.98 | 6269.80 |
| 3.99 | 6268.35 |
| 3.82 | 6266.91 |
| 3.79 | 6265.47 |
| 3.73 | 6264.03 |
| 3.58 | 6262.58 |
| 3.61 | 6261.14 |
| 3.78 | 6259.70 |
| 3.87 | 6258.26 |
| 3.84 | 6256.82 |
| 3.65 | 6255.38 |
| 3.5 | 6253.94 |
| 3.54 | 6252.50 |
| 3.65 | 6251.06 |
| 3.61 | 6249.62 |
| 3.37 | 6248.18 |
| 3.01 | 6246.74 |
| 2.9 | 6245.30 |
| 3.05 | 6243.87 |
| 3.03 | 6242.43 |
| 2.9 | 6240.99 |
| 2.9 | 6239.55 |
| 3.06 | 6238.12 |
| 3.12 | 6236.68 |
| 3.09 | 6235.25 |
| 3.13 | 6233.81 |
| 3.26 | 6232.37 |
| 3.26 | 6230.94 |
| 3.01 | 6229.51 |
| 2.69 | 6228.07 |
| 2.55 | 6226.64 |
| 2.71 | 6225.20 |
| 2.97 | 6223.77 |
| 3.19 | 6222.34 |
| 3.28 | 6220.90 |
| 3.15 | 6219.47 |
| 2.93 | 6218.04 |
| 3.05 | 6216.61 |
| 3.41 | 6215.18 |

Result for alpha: 1.0 angstrom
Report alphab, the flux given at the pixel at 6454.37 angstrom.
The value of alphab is 7.28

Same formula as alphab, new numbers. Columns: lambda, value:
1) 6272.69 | 3.82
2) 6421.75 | 6.61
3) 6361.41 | 5.44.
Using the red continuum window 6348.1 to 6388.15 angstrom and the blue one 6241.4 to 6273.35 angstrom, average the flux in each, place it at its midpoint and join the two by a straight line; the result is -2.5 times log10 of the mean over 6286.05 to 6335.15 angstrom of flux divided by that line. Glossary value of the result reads -0.100 mag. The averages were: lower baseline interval 3.58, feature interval 5.11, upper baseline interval 5.81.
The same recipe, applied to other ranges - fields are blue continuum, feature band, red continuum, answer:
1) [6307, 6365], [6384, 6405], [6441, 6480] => 0.159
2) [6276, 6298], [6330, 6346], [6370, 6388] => -0.193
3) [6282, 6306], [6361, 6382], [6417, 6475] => 0.024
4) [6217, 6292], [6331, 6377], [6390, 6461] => -0.112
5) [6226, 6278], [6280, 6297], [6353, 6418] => -0.021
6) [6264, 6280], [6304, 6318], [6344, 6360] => -0.063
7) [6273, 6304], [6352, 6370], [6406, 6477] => -0.048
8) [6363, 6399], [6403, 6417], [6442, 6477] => -0.093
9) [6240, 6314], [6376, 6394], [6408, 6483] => 0.109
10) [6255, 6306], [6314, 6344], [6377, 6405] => -0.188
